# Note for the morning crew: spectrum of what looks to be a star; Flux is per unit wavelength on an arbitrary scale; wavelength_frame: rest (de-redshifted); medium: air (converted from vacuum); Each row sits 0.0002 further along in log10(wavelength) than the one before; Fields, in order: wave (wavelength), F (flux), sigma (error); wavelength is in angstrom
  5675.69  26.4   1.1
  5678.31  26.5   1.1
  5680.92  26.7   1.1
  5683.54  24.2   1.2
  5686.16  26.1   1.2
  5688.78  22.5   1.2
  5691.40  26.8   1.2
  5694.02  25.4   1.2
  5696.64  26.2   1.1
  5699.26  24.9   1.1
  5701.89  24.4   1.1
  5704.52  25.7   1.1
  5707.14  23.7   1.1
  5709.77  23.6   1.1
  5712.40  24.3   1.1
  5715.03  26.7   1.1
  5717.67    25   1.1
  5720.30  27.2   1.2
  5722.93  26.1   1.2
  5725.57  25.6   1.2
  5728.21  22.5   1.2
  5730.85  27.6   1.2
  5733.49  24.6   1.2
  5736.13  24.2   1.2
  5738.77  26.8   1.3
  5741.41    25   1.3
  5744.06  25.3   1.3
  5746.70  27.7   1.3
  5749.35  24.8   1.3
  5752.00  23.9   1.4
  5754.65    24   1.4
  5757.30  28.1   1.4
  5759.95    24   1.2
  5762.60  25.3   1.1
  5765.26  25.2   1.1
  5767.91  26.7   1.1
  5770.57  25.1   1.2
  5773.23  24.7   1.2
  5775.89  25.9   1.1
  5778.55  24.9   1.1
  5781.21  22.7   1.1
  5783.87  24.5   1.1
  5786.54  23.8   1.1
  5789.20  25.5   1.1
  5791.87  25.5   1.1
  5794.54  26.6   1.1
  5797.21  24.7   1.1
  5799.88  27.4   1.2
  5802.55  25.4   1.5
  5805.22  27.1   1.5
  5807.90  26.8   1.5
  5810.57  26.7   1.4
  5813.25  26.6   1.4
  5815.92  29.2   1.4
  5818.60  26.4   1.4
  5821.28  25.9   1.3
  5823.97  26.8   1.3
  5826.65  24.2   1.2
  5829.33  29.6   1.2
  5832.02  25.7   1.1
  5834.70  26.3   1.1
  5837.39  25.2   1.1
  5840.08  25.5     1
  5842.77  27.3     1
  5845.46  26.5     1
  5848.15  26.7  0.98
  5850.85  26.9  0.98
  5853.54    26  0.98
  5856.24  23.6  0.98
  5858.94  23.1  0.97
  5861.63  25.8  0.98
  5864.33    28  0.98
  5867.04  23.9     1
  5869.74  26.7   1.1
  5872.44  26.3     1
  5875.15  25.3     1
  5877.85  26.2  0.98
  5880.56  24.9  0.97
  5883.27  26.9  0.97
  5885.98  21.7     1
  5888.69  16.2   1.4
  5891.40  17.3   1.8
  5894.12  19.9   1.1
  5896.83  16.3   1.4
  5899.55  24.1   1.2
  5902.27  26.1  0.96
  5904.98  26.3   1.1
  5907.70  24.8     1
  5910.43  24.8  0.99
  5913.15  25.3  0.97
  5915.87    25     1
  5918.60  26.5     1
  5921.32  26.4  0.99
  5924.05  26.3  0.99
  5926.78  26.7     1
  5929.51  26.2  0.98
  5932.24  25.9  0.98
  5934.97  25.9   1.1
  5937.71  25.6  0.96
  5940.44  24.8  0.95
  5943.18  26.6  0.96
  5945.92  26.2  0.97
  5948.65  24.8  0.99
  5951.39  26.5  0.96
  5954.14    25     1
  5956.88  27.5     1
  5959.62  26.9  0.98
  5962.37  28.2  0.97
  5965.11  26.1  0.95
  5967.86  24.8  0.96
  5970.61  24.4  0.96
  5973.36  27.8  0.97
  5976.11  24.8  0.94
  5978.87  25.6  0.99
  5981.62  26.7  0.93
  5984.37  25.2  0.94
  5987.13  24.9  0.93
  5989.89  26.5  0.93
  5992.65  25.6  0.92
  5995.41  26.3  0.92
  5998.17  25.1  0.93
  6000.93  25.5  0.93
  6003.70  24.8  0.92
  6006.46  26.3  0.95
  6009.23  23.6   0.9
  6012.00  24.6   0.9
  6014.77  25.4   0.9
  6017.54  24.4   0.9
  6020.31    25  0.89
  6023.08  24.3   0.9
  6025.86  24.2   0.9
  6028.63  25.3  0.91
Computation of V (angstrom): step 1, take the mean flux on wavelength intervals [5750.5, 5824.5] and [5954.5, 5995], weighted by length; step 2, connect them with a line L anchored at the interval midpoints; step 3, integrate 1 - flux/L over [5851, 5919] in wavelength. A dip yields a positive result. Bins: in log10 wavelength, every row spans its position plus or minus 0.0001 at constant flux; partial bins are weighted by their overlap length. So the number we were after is 4.8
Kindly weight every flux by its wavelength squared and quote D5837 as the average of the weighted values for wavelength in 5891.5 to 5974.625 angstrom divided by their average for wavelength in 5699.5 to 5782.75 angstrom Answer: 1.07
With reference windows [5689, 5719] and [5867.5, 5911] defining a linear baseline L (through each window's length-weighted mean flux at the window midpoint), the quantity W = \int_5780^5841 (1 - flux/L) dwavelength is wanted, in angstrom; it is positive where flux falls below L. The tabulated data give -4.9 angstrom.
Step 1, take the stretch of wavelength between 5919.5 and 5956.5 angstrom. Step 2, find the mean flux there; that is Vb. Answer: 26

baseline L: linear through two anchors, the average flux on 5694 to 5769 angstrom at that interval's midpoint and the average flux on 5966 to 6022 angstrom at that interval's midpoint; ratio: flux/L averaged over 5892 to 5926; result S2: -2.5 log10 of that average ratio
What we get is 0.05 mag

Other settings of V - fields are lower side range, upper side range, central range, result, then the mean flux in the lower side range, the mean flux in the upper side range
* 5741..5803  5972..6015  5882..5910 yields 3.7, 25.3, 25.5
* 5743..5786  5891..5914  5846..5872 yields -2.3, 25.1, 22.9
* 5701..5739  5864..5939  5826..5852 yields -1.9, 25.2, 24.4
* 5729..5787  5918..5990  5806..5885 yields -1.8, 25.2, 26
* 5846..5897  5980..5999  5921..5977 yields -2.0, 24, 25.8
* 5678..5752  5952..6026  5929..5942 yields -0.1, 25.3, 25.6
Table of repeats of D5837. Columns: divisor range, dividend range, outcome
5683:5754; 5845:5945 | 1.04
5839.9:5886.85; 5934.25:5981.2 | 1.05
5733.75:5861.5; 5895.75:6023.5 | 1.05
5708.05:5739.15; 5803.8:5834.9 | 1.10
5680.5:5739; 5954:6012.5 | 1.12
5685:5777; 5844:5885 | 1.07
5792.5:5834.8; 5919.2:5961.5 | 1.03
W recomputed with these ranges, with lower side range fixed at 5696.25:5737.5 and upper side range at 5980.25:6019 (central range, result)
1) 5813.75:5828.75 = -0.9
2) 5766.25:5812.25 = -0.7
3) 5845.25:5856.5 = -0.4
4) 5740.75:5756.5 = 0.0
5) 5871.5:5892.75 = 1.9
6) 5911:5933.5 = -0.6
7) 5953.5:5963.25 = -0.6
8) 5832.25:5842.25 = -0.2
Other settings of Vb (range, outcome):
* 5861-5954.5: 24.7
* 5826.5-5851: 26.5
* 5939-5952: 25.8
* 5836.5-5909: 24.3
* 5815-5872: 26.1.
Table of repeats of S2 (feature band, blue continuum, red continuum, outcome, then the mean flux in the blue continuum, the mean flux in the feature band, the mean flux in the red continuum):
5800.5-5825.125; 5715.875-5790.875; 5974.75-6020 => -0.063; 25.2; 26.8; 25.3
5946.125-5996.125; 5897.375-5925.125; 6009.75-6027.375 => -0.046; 25.3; 26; 24.6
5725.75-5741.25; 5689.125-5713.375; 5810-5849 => 0.007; 24.9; 25.2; 26.6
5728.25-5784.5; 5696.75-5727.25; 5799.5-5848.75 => 0.022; 25.2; 25.2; 26.6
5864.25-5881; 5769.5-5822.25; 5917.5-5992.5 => 0.004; 25.8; 25.8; 26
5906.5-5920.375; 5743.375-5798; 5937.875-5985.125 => 0.020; 25.2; 25.3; 26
